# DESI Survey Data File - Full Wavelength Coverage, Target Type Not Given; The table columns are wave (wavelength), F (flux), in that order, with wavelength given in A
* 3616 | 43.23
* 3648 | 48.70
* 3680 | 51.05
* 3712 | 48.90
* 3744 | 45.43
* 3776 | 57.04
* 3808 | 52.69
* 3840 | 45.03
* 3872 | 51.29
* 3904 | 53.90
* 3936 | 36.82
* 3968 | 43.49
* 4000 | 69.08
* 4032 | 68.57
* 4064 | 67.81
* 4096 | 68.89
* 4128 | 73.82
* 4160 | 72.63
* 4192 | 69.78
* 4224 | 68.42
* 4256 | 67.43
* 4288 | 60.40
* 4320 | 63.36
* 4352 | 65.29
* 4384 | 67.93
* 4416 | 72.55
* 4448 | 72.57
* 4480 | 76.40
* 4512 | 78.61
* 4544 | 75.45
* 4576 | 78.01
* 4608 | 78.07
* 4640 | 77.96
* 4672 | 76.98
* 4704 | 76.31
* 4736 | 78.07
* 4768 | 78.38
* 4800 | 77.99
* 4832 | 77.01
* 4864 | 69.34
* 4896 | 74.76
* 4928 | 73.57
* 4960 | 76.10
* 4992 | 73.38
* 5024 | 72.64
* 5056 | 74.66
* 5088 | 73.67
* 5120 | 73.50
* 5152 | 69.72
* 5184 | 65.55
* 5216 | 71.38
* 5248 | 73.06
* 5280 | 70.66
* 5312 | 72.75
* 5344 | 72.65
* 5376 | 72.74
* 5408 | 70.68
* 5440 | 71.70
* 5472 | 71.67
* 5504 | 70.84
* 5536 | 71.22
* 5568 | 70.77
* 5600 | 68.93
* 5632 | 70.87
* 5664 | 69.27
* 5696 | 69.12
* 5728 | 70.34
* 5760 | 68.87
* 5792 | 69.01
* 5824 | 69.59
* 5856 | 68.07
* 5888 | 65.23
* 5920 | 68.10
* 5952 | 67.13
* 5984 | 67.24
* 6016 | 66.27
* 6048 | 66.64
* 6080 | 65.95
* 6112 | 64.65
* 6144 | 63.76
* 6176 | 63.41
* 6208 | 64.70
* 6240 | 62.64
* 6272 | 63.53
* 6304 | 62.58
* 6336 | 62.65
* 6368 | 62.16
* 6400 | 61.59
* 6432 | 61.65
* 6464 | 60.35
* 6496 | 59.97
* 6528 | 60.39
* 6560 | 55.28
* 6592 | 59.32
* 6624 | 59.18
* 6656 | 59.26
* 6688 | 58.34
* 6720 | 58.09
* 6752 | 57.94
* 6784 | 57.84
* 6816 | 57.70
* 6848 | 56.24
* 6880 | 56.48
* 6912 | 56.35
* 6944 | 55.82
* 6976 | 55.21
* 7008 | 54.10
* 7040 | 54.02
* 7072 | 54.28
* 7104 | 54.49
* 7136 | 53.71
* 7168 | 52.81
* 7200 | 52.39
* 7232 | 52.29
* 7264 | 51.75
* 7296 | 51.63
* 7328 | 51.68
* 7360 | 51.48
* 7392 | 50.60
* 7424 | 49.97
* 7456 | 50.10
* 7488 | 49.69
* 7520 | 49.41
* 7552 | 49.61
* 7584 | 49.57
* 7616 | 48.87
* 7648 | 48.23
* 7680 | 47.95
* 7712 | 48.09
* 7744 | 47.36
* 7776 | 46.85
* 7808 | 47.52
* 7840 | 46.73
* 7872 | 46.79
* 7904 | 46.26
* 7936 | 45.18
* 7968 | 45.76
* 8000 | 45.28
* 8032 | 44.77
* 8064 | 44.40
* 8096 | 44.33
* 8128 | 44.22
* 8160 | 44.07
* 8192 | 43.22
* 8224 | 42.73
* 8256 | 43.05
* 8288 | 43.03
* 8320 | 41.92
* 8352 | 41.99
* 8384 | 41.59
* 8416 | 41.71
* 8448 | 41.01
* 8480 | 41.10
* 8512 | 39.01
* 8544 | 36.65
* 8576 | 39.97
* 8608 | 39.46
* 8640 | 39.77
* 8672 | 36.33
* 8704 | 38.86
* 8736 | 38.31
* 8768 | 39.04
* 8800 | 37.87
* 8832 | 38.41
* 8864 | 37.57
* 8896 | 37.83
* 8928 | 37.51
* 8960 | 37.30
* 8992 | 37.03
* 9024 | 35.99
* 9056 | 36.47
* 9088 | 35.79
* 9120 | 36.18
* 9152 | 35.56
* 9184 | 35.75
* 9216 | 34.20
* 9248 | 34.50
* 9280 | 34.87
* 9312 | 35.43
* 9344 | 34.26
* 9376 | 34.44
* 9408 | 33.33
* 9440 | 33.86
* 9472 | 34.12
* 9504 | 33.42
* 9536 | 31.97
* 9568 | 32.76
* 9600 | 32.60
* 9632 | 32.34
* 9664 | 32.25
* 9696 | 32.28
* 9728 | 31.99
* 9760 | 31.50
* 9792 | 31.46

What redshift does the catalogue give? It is 0.00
